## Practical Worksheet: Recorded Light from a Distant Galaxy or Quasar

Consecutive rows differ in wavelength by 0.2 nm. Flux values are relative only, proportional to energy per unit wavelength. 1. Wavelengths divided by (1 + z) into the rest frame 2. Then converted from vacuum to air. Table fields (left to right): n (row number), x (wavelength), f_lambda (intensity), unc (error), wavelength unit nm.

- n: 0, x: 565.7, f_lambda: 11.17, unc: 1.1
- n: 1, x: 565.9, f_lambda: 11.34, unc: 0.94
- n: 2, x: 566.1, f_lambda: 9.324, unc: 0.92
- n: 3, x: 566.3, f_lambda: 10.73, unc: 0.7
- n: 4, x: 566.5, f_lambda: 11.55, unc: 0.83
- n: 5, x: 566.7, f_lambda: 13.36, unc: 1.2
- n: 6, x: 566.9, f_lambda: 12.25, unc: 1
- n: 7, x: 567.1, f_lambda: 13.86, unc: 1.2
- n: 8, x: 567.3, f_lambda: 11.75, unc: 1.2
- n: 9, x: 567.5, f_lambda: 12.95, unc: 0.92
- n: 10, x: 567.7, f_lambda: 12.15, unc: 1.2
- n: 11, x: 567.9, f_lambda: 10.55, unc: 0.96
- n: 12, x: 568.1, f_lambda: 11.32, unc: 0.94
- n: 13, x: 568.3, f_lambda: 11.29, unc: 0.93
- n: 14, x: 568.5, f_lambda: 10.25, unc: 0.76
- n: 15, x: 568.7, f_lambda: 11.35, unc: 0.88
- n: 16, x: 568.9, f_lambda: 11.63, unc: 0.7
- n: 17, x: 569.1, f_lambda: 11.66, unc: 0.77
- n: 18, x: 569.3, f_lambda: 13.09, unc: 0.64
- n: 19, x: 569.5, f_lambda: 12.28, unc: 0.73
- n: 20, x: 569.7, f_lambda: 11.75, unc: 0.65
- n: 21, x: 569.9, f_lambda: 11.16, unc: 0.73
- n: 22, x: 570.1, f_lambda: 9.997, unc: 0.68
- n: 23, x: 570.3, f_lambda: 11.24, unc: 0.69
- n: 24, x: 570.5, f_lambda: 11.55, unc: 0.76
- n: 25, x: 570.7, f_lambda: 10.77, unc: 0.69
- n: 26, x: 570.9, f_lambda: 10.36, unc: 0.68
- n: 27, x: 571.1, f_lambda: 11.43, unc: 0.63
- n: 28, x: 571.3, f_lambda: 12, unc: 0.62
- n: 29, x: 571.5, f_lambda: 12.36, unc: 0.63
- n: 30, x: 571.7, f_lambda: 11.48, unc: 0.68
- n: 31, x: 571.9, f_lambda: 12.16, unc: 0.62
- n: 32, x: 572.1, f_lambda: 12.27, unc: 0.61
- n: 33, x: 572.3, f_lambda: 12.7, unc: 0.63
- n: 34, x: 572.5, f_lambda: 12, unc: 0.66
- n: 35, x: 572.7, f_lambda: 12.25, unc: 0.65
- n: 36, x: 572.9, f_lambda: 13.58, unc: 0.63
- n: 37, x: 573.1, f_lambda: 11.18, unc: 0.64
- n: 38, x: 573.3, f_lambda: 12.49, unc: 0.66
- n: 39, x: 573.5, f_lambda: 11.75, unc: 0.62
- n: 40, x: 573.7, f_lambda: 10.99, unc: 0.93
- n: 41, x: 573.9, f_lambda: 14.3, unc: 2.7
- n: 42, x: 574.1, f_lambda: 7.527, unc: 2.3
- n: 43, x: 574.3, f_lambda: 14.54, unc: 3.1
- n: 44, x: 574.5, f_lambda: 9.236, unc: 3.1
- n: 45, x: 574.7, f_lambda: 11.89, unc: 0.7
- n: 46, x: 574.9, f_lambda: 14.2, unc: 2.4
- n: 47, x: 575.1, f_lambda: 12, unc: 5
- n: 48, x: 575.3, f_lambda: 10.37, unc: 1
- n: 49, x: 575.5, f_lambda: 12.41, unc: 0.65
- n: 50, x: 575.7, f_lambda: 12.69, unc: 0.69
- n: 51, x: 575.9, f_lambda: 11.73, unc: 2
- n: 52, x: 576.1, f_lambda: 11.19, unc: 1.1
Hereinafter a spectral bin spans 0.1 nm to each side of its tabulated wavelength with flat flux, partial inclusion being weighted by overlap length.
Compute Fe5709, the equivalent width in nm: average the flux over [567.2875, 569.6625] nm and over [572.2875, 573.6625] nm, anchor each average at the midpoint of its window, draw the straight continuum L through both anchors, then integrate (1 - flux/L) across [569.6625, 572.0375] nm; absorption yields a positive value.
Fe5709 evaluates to 0.12 nm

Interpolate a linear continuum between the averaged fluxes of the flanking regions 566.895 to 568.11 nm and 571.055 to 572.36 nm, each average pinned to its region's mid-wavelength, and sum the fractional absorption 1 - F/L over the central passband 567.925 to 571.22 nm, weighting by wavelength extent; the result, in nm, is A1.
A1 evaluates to 0.22 nm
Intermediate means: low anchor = 12.2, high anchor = 12.1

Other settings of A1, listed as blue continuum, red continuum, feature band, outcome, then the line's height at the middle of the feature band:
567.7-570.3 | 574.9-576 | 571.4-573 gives -0.09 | 11.7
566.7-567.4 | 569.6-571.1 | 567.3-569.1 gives 0.10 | 12.1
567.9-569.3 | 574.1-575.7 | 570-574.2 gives -0.01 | 11.6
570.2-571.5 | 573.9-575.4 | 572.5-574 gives -0.11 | 11.5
